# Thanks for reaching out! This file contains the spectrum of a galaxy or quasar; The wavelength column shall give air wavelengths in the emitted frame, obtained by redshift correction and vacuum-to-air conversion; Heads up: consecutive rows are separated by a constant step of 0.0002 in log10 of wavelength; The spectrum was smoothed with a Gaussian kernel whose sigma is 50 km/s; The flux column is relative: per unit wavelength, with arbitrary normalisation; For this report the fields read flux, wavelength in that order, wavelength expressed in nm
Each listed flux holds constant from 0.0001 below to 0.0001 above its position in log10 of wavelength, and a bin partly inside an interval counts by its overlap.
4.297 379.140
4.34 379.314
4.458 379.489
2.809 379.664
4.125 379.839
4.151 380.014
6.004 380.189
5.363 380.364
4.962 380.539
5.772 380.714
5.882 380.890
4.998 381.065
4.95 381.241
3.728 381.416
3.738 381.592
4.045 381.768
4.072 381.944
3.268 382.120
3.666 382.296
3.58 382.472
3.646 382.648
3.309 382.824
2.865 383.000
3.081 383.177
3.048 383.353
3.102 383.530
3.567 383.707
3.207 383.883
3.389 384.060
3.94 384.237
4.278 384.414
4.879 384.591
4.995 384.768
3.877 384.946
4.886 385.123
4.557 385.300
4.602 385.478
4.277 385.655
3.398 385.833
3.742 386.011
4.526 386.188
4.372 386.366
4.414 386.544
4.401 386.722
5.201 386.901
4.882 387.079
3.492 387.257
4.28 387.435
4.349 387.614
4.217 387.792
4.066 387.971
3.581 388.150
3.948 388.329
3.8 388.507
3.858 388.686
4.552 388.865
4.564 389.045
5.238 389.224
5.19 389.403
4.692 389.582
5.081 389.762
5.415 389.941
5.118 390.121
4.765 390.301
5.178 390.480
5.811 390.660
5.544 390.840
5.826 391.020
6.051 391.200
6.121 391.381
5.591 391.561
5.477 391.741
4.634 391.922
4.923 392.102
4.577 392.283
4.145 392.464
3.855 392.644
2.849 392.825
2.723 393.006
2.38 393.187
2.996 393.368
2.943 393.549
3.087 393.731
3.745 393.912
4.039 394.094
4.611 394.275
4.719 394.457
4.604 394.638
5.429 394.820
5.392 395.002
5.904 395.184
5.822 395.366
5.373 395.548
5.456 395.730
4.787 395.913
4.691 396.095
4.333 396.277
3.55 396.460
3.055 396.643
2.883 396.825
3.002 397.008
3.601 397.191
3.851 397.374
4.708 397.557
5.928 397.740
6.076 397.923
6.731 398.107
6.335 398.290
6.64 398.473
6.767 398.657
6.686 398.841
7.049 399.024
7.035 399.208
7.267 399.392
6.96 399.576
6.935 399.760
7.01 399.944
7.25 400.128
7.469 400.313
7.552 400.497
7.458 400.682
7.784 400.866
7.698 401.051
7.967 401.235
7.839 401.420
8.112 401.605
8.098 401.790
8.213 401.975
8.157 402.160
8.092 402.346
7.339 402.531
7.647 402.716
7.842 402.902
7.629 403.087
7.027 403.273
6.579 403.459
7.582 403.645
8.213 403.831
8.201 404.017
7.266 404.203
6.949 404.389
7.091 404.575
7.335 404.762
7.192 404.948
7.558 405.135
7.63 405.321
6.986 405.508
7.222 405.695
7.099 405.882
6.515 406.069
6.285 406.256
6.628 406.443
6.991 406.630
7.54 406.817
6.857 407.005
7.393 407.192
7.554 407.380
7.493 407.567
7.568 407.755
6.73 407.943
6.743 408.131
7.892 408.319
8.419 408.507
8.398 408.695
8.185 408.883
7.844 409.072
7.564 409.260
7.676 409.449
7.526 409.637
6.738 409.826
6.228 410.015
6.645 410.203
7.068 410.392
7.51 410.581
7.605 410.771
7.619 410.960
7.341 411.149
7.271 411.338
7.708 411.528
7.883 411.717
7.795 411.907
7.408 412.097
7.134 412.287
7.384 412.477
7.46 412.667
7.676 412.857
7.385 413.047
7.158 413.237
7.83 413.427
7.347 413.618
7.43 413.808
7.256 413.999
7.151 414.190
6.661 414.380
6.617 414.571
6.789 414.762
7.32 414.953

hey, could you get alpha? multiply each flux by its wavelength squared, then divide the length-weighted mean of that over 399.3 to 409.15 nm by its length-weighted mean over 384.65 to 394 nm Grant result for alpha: 1.81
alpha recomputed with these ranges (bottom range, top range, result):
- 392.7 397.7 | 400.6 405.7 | 1.92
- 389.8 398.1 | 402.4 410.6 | 1.70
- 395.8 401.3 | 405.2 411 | 1.28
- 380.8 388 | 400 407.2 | 2.01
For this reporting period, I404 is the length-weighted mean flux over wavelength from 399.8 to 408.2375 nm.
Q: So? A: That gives 7.4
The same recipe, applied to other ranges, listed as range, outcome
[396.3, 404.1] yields 6.69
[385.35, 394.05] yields 4.42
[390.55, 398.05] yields 4.52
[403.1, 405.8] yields 7.35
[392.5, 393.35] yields 3.03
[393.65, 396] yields 4.85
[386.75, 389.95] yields 4.44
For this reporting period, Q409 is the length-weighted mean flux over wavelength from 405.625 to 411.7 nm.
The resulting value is 7.32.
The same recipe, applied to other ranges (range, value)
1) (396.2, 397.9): 3.96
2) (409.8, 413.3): 7.33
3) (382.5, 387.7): 4.02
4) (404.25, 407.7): 7.14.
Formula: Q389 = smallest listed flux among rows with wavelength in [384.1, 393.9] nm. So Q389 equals 2.38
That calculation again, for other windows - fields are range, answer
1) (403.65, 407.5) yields 6.285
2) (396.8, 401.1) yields 2.883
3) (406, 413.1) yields 6.228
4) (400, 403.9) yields 6.579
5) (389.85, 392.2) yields 4.634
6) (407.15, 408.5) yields 6.73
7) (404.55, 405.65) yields 6.986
